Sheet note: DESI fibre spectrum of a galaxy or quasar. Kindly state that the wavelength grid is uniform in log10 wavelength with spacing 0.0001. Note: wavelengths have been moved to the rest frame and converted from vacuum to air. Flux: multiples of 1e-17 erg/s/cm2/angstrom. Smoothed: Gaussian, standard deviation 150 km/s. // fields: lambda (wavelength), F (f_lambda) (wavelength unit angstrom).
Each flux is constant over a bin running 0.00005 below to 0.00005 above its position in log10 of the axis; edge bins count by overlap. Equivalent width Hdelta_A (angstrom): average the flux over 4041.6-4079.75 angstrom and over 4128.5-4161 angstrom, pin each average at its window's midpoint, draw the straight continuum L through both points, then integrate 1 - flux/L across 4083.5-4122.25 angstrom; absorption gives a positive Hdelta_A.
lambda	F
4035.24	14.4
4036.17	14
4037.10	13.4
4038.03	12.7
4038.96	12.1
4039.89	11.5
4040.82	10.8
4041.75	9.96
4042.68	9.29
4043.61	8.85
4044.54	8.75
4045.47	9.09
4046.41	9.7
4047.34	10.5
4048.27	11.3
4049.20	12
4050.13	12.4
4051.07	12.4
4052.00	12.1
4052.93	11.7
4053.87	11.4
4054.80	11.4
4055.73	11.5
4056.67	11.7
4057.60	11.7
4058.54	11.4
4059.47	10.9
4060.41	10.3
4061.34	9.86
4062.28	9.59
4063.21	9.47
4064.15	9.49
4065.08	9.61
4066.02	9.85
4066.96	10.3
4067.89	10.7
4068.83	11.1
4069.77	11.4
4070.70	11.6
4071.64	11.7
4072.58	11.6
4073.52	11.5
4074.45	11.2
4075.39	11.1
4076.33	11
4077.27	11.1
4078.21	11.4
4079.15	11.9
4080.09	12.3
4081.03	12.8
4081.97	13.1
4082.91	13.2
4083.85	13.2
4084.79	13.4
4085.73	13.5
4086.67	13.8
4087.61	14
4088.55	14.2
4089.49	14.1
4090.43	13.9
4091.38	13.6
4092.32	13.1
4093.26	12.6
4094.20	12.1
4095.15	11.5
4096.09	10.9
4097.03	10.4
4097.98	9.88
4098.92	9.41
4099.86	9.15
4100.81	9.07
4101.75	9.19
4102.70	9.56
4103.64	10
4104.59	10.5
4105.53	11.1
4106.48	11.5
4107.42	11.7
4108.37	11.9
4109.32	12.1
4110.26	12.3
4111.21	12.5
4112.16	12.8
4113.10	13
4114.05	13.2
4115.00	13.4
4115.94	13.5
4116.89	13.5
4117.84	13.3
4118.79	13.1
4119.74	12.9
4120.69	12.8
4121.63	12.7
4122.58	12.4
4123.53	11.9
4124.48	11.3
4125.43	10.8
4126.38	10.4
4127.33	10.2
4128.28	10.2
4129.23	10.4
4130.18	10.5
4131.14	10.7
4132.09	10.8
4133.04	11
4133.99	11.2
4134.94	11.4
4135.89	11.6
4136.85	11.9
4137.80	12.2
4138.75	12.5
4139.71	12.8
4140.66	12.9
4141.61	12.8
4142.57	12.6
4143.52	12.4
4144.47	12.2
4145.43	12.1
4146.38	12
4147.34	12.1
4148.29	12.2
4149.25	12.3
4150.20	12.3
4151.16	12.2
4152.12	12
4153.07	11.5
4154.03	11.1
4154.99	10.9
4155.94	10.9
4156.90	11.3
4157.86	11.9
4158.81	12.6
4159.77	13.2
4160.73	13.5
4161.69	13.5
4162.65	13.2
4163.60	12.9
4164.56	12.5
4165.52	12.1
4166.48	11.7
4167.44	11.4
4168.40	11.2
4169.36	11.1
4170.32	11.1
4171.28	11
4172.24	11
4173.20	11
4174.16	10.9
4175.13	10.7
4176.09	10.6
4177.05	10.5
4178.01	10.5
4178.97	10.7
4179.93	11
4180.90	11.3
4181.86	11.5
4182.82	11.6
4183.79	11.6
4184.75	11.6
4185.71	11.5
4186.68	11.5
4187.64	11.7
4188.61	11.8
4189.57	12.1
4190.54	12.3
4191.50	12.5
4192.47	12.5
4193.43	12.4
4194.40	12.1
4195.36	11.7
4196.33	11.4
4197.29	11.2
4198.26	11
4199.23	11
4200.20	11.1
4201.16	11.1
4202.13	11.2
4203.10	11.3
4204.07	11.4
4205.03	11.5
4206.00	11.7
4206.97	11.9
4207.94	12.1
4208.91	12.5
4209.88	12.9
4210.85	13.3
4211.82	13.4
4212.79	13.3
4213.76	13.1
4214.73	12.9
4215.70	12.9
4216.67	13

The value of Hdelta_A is -2.8 angstrom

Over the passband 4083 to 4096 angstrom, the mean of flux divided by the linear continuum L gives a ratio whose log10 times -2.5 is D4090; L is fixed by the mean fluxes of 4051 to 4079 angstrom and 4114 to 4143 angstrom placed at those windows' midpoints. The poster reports -0.17 mag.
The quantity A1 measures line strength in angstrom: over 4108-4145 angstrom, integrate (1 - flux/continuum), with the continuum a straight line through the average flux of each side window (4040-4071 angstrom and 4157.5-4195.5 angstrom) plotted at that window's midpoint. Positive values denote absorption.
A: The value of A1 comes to -2.5 angstrom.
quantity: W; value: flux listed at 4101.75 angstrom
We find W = 9.19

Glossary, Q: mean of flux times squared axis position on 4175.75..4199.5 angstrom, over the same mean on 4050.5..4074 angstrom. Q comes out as 1.12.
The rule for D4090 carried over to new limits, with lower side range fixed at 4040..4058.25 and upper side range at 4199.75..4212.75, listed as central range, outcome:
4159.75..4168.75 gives -0.07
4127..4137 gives 0.06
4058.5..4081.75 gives 0.01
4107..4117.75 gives -0.13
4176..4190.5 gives 0.05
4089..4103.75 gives 0.00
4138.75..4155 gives -0.05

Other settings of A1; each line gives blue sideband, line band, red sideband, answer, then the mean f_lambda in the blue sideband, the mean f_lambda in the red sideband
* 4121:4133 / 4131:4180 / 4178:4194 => -1.8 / 11.1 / 11.7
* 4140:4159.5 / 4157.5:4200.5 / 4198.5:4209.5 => 0.3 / 12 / 11.5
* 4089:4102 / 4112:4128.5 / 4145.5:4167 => -0.9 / 11.4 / 12.2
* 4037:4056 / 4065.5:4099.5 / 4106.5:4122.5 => -0.1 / 11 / 12.8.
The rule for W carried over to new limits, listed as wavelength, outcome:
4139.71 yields 12.8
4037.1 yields 13.4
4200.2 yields 11.1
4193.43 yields 12.4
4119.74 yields 12.9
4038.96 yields 12.1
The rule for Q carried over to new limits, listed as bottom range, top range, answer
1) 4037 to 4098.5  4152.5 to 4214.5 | 1.08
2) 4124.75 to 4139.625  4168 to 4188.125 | 1.02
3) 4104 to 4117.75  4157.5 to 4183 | 0.97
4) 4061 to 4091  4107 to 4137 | 1.03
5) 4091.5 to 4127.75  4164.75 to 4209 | 1.02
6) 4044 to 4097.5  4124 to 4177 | 1.05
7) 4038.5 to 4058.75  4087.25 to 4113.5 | 1.09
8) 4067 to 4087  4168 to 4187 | 0.97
